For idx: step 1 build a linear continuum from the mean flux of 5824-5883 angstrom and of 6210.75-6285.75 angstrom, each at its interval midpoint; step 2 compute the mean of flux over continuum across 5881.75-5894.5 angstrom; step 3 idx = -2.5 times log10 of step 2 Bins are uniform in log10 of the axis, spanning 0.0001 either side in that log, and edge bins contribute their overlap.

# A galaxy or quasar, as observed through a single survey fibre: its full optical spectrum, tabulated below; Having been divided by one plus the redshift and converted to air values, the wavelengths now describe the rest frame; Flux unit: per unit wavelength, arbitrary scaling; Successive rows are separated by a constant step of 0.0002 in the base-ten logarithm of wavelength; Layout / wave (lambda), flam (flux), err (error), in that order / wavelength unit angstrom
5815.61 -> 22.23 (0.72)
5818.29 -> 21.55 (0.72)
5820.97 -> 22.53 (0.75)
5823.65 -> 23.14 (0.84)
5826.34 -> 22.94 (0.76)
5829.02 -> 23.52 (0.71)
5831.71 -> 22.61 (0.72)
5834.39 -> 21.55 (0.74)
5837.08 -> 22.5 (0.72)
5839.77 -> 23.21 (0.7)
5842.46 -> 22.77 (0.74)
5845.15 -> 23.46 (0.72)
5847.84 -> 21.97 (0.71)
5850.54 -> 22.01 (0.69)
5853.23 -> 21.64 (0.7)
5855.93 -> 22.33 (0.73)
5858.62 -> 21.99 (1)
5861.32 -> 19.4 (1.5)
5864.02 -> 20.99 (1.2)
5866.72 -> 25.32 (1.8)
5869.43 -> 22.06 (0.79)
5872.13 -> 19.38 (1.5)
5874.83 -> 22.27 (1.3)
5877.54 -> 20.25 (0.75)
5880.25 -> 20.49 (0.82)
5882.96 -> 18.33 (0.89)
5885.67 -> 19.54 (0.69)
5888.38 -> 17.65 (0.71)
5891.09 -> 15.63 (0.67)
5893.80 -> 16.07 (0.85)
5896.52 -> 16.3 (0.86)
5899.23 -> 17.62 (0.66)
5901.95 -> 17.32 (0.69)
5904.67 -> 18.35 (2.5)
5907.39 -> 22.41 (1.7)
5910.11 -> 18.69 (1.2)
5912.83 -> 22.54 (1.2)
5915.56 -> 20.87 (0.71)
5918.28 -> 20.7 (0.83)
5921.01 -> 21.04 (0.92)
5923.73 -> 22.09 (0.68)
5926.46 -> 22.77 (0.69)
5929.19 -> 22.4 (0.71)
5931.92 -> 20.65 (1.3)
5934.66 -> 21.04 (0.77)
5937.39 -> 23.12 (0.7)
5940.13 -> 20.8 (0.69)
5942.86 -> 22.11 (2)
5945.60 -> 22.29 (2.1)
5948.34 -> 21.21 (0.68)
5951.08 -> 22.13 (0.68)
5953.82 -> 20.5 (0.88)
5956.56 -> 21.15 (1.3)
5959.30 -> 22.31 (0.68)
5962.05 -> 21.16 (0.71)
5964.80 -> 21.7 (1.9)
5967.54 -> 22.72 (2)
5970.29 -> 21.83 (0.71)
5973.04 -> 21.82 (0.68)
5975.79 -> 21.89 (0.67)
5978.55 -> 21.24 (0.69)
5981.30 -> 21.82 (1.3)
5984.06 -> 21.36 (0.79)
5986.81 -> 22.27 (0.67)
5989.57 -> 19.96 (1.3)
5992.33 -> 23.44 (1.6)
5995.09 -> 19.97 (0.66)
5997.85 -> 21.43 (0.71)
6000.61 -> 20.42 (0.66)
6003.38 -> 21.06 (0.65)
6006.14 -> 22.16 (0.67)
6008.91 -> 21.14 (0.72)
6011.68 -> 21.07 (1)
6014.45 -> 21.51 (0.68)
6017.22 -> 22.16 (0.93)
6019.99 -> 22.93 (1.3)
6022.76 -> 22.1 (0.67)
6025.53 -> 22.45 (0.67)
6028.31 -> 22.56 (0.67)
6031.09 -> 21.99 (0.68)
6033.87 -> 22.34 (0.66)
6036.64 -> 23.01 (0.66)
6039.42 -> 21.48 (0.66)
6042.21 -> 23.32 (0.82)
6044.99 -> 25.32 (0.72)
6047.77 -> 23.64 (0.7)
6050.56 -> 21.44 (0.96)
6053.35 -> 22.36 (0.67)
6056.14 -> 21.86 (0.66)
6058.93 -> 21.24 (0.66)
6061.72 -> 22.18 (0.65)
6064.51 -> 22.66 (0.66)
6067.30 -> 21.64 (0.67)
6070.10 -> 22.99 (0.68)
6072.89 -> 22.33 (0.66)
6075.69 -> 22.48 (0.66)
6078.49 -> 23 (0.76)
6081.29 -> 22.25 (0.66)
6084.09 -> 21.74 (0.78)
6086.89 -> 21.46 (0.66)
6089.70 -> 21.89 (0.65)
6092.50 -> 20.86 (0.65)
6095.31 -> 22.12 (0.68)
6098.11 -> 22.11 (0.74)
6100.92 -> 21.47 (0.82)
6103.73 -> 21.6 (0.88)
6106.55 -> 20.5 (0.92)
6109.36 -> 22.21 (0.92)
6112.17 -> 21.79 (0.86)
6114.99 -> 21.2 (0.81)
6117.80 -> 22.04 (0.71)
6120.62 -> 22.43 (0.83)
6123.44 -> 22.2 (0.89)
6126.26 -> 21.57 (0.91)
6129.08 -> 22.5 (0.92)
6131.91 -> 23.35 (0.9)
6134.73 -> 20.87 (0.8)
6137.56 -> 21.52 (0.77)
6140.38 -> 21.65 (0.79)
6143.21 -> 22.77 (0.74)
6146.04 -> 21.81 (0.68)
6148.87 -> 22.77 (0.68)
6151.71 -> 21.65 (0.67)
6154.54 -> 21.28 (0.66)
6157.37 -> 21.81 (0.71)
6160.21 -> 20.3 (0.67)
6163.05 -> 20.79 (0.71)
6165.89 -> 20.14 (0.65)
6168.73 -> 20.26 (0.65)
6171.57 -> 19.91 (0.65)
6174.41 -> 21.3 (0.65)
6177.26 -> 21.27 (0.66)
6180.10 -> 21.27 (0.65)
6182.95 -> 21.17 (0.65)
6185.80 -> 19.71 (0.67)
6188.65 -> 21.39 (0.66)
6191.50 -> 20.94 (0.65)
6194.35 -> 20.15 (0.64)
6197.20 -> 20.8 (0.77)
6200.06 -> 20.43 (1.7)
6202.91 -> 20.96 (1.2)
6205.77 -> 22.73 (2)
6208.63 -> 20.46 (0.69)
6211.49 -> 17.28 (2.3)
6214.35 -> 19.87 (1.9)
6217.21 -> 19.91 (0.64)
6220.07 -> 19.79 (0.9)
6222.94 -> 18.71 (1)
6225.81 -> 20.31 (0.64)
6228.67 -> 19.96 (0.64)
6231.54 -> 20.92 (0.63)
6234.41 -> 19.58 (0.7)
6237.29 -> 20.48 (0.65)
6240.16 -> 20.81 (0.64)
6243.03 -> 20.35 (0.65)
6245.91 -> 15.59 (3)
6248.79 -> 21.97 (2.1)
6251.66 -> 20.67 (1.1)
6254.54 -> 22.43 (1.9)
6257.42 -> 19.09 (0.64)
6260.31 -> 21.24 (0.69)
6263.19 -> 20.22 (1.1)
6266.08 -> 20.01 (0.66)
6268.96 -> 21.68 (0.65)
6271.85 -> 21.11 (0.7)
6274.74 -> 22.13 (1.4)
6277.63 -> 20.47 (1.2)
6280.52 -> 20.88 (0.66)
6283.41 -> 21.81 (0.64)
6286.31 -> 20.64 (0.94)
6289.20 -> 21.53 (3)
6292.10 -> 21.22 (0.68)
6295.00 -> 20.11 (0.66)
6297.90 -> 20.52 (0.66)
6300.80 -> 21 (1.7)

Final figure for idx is 0.24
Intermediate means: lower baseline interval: 22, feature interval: 17.5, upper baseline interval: 20.3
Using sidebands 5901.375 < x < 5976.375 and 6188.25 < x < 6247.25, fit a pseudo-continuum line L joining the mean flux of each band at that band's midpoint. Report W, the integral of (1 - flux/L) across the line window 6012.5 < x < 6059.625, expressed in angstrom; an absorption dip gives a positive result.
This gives -3.46 angstrom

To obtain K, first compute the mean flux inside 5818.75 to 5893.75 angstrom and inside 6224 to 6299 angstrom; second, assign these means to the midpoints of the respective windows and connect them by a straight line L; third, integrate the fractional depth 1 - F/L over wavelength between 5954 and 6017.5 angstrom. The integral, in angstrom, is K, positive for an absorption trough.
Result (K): -1.20 angstrom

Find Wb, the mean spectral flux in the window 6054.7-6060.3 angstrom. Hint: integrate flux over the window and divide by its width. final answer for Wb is 21.5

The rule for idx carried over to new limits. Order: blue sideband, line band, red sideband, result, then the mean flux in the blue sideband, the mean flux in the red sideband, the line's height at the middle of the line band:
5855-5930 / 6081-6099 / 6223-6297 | -0.07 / 20.1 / 20.6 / 20.4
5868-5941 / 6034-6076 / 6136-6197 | -0.09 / 20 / 21.1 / 20.7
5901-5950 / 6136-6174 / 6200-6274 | -0.04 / 21.2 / 20.3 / 20.5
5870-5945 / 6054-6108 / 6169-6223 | -0.08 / 20.1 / 20.5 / 20.3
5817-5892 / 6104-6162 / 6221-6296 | -0.05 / 21.5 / 20.5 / 20.8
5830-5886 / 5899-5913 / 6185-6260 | 0.11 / 21.7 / 20.2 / 21.5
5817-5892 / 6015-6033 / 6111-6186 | -0.04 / 21.5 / 21.5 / 21.5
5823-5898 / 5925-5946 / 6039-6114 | -0.02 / 21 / 22.1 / 21.4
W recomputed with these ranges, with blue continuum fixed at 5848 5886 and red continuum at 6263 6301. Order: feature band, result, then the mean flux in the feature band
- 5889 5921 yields 3.5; 18.8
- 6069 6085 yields -1.1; 22.5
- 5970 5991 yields -0.4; 21.5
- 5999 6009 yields 0.0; 21.2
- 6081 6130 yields -1.6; 21.8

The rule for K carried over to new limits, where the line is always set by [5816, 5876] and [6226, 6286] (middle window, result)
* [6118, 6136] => -0.9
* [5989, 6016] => 0.4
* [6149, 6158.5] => -0.3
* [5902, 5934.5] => 1.4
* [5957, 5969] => -0.1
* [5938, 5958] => 0.3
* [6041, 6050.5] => -1.0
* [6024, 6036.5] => -0.5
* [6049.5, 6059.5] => -0.2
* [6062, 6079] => -0.9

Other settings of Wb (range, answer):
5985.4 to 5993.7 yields 21.9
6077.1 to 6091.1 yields 22.1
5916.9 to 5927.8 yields 21.7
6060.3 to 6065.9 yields 22.4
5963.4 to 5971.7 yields 22.1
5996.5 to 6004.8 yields 21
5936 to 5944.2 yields 22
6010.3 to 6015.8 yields 21.3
